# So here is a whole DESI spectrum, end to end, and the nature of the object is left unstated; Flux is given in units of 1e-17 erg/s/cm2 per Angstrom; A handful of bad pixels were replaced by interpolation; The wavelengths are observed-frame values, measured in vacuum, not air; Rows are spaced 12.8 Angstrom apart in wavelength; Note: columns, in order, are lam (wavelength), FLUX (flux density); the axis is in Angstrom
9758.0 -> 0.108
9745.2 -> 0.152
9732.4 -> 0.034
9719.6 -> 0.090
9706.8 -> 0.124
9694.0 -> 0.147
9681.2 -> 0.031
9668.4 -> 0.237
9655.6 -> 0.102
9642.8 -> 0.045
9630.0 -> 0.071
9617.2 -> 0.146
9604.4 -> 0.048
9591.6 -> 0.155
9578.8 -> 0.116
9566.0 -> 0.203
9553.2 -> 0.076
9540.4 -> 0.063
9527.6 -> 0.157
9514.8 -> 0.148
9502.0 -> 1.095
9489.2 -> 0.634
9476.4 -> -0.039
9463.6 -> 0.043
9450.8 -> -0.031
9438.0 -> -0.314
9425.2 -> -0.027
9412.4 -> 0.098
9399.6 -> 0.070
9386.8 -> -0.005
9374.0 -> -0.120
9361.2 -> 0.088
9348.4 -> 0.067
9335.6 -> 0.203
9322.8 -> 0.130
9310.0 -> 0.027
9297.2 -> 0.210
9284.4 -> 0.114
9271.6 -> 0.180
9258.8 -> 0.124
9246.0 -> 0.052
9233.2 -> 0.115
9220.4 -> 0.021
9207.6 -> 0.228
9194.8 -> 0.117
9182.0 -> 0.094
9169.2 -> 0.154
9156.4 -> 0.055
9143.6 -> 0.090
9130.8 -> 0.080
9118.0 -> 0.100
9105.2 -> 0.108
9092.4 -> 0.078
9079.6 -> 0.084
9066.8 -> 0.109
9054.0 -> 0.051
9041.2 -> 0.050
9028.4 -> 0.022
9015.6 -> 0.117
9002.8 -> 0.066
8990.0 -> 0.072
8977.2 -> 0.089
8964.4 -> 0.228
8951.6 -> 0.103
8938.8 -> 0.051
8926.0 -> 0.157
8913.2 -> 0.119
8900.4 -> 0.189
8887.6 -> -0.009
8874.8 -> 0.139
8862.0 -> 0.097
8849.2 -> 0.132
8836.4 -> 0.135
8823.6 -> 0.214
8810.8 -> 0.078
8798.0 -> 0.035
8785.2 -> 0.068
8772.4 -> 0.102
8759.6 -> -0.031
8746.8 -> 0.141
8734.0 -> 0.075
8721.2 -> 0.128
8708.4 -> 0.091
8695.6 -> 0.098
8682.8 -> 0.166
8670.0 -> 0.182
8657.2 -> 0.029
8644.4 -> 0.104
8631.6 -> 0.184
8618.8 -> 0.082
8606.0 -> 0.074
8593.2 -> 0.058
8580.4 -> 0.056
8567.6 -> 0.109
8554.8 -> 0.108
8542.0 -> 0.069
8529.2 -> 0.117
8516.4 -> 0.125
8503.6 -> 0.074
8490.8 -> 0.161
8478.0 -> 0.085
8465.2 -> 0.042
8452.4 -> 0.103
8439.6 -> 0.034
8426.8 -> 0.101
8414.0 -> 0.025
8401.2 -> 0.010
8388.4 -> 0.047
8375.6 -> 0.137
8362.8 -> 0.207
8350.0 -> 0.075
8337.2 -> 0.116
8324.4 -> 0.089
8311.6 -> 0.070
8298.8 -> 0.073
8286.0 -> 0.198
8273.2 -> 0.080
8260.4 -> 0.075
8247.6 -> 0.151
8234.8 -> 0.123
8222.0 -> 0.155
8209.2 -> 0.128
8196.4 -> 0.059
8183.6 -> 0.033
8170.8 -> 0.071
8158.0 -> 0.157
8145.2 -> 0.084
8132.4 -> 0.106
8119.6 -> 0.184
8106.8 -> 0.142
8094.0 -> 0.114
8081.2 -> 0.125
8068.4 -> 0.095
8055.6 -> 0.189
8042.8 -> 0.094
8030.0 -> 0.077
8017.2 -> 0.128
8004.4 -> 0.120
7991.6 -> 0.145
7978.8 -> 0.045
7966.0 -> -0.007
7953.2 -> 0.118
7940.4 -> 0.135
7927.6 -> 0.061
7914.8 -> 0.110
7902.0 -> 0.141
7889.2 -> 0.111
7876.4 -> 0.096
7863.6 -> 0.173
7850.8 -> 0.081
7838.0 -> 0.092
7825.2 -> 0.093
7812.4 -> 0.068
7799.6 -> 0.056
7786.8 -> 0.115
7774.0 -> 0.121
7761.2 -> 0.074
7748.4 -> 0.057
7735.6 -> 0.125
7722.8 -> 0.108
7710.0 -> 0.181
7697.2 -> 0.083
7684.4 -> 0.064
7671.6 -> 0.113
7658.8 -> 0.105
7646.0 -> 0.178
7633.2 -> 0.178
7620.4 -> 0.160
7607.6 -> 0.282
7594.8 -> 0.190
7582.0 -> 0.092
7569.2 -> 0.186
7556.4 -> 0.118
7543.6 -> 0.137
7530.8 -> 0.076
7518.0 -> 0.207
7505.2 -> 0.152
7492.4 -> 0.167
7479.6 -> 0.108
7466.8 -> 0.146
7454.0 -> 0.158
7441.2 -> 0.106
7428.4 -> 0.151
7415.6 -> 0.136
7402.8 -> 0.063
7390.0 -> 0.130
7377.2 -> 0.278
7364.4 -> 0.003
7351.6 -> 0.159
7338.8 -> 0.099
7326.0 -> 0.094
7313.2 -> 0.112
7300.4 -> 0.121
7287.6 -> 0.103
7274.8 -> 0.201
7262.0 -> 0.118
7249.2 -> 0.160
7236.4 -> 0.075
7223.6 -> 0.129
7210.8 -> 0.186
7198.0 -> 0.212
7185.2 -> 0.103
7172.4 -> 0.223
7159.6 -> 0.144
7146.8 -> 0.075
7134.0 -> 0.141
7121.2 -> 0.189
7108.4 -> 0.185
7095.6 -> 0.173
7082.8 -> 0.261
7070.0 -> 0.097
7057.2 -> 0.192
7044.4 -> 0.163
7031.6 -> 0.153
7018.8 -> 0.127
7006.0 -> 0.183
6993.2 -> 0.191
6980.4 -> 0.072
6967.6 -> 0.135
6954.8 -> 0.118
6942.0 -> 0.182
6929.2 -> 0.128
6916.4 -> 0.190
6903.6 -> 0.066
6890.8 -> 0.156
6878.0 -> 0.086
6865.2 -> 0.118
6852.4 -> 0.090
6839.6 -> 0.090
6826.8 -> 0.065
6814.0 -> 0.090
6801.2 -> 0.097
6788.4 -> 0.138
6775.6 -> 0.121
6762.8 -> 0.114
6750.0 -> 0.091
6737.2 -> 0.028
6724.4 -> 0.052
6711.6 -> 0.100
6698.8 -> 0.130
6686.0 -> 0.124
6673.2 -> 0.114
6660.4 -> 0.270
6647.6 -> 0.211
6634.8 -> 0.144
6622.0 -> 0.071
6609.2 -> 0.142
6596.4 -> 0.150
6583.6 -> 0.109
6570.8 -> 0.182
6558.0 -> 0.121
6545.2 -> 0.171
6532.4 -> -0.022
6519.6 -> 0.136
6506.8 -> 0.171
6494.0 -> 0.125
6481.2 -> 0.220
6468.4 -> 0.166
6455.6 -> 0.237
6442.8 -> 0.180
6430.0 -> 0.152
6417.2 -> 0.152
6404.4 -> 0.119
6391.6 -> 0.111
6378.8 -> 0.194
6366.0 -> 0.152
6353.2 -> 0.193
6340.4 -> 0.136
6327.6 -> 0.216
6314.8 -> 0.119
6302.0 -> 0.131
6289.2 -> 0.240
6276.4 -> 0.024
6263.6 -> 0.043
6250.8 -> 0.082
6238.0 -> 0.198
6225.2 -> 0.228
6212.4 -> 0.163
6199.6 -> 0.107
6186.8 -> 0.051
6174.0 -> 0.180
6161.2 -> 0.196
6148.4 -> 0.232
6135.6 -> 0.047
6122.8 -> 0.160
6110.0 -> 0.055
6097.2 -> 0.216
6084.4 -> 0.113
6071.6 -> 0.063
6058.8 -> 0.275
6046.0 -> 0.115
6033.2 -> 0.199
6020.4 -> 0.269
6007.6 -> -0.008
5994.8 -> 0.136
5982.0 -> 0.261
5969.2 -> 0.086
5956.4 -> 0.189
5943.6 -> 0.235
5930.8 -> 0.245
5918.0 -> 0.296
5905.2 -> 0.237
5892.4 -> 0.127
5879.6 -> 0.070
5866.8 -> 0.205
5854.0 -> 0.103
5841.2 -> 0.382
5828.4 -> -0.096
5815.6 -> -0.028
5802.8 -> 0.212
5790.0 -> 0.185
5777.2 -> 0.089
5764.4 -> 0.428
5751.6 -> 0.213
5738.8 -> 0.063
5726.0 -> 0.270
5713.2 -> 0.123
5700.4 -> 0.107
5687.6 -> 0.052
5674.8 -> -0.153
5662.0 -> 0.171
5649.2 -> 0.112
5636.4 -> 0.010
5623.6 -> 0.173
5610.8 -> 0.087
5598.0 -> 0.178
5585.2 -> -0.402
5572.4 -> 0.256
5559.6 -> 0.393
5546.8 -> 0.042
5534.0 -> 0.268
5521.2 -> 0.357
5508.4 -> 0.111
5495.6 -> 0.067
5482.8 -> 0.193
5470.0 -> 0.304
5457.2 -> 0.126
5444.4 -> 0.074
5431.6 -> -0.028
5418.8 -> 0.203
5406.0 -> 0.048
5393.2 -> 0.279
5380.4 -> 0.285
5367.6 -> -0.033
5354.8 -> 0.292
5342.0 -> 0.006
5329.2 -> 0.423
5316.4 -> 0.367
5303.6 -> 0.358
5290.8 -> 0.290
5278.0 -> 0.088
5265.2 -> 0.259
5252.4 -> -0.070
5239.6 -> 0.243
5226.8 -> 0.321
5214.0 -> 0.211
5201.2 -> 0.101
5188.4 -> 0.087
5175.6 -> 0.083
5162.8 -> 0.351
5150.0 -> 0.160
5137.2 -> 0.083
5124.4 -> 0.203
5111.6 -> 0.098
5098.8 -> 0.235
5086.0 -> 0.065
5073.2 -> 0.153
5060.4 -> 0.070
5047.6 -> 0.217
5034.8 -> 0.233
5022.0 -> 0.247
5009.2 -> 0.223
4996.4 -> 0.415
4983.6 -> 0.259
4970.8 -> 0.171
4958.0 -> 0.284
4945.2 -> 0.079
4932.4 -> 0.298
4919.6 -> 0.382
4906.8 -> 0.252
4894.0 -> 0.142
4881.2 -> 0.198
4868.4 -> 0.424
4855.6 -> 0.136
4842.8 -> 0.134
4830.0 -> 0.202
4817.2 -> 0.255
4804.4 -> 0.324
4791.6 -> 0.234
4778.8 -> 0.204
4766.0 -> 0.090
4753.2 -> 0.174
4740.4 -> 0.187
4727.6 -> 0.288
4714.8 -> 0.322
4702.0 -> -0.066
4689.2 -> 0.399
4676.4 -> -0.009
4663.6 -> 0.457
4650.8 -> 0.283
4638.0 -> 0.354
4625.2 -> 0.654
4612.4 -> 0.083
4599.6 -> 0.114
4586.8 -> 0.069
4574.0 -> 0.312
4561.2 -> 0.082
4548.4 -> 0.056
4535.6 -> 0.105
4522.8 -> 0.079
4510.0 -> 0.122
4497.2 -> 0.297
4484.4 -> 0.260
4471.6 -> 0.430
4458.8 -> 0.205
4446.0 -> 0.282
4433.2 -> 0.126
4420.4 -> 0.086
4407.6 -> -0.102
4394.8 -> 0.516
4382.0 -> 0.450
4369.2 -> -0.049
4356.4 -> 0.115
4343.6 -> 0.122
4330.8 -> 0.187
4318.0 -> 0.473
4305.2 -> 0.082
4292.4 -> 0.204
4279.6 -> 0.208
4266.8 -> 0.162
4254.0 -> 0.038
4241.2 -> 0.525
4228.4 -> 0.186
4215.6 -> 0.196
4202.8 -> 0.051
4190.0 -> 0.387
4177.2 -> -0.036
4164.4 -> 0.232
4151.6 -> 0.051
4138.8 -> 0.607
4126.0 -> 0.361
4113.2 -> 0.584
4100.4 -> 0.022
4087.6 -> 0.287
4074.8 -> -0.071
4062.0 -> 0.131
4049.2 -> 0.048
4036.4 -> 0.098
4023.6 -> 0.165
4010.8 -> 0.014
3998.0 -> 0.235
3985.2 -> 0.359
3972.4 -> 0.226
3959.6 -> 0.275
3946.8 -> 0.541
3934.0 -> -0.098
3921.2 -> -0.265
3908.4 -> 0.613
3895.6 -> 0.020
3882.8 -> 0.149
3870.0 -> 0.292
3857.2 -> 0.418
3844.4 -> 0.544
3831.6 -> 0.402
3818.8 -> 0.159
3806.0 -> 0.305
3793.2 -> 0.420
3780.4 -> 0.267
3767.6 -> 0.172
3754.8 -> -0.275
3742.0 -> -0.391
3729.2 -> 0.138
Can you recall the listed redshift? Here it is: 1.547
